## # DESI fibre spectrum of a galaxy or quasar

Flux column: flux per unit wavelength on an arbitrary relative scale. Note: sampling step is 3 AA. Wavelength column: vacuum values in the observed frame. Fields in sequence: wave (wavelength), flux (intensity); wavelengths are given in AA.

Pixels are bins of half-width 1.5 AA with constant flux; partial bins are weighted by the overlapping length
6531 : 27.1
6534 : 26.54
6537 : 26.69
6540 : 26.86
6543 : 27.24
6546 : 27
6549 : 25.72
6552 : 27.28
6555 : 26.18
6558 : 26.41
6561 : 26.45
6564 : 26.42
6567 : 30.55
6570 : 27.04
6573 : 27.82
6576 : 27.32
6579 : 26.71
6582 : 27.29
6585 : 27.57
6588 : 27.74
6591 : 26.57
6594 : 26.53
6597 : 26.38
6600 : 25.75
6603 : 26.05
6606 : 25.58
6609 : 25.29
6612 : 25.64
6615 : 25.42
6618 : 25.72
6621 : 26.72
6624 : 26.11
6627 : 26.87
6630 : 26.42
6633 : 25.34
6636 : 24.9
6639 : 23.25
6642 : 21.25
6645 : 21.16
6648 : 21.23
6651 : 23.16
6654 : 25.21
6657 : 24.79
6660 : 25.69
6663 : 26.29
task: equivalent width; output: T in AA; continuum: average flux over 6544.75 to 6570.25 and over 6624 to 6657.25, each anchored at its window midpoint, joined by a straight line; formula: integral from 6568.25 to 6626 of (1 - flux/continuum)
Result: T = -2.1 AA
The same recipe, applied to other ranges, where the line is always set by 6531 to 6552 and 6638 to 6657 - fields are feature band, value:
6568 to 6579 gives -0.83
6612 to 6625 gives -1.17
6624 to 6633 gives -1.12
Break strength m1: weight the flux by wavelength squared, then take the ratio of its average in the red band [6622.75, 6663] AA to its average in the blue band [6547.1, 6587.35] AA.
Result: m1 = 0.9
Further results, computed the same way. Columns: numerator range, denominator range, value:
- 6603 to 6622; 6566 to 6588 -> 0.94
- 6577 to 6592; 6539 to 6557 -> 1.03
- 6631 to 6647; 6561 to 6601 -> 0.87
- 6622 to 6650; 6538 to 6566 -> 0.93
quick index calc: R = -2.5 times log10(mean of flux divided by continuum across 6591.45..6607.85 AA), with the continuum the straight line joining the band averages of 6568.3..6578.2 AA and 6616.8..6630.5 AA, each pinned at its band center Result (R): 0.03 mag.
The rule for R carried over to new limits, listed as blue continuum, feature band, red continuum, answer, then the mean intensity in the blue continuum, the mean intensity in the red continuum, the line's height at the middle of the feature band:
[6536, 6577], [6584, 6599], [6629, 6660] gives -0.048 mag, 27.1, 23.7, 25.7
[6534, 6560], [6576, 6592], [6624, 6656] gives -0.066 mag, 26.7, 24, 25.6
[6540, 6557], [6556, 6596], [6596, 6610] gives -0.040 mag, 26.7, 25.8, 26.2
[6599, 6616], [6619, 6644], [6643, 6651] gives -0.084 mag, 25.6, 21.6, 23.2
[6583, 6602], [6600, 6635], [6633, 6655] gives -0.043 mag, 26.8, 23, 24.9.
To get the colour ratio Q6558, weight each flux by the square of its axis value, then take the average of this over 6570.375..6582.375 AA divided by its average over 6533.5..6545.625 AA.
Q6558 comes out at 1.03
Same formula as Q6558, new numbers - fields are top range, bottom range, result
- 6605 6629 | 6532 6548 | 0.99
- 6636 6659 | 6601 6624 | 0.90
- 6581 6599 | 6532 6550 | 1.02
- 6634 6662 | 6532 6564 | 0.91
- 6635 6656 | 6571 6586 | 0.85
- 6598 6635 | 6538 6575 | 0.97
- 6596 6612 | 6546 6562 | 0.99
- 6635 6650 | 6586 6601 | 0.85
